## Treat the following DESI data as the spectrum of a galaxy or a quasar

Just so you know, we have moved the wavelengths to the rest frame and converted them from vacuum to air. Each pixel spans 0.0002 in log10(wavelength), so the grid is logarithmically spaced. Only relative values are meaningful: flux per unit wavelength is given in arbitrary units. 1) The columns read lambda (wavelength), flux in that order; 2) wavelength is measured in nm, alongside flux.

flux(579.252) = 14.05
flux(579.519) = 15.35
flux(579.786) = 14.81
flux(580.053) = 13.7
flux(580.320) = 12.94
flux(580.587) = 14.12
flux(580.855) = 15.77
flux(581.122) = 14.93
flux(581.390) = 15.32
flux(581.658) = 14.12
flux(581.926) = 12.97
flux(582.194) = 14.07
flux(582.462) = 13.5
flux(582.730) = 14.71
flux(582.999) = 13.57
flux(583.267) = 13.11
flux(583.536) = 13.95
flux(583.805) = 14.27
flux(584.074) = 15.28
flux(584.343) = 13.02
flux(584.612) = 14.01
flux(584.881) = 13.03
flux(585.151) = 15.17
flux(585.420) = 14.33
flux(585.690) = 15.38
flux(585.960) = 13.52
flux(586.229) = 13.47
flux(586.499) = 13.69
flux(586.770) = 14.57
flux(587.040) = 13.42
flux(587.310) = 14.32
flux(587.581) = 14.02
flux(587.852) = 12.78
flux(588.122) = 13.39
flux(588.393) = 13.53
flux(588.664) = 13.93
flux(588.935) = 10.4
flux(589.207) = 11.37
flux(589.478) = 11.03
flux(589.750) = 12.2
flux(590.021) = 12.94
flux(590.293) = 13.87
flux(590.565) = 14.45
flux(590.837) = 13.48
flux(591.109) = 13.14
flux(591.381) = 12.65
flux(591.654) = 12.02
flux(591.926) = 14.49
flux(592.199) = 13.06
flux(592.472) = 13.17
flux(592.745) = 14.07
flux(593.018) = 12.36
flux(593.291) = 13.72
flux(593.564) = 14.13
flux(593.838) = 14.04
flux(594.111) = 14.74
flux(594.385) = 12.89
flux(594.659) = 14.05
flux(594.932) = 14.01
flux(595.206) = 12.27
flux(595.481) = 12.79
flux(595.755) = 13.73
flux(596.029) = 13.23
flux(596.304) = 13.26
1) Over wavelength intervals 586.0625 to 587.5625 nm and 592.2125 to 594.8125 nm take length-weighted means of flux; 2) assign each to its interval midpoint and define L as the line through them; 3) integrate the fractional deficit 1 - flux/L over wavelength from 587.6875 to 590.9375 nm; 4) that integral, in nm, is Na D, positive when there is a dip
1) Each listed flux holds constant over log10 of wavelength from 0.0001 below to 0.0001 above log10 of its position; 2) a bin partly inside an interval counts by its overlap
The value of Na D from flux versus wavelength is 0.24 nm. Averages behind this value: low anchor 13.9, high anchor 13.7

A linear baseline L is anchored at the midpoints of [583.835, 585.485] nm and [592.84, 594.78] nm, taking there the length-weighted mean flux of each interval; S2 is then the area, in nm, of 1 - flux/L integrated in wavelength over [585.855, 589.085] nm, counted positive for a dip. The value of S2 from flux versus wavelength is 0.14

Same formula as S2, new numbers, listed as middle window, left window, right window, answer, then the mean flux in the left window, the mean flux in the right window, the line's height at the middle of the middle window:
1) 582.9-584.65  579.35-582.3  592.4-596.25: 0.04 nm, 14.4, 13.5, 14.2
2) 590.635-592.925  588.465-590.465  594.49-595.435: -0.09 nm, 12.3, 13.4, 12.8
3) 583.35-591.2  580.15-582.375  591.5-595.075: 0.23 nm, 14.3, 13.6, 13.9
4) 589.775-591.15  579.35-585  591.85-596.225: 0.02 nm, 14.1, 13.5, 13.7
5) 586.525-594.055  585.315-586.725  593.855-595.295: 0.36 nm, 14.1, 13.7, 13.9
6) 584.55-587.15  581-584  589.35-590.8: -0.09 nm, 14.1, 12.9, 13.6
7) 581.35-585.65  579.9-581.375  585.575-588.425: 0.03 nm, 14.4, 13.8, 14.1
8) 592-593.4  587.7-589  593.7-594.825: 0.04 nm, 13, 13.9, 13.7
